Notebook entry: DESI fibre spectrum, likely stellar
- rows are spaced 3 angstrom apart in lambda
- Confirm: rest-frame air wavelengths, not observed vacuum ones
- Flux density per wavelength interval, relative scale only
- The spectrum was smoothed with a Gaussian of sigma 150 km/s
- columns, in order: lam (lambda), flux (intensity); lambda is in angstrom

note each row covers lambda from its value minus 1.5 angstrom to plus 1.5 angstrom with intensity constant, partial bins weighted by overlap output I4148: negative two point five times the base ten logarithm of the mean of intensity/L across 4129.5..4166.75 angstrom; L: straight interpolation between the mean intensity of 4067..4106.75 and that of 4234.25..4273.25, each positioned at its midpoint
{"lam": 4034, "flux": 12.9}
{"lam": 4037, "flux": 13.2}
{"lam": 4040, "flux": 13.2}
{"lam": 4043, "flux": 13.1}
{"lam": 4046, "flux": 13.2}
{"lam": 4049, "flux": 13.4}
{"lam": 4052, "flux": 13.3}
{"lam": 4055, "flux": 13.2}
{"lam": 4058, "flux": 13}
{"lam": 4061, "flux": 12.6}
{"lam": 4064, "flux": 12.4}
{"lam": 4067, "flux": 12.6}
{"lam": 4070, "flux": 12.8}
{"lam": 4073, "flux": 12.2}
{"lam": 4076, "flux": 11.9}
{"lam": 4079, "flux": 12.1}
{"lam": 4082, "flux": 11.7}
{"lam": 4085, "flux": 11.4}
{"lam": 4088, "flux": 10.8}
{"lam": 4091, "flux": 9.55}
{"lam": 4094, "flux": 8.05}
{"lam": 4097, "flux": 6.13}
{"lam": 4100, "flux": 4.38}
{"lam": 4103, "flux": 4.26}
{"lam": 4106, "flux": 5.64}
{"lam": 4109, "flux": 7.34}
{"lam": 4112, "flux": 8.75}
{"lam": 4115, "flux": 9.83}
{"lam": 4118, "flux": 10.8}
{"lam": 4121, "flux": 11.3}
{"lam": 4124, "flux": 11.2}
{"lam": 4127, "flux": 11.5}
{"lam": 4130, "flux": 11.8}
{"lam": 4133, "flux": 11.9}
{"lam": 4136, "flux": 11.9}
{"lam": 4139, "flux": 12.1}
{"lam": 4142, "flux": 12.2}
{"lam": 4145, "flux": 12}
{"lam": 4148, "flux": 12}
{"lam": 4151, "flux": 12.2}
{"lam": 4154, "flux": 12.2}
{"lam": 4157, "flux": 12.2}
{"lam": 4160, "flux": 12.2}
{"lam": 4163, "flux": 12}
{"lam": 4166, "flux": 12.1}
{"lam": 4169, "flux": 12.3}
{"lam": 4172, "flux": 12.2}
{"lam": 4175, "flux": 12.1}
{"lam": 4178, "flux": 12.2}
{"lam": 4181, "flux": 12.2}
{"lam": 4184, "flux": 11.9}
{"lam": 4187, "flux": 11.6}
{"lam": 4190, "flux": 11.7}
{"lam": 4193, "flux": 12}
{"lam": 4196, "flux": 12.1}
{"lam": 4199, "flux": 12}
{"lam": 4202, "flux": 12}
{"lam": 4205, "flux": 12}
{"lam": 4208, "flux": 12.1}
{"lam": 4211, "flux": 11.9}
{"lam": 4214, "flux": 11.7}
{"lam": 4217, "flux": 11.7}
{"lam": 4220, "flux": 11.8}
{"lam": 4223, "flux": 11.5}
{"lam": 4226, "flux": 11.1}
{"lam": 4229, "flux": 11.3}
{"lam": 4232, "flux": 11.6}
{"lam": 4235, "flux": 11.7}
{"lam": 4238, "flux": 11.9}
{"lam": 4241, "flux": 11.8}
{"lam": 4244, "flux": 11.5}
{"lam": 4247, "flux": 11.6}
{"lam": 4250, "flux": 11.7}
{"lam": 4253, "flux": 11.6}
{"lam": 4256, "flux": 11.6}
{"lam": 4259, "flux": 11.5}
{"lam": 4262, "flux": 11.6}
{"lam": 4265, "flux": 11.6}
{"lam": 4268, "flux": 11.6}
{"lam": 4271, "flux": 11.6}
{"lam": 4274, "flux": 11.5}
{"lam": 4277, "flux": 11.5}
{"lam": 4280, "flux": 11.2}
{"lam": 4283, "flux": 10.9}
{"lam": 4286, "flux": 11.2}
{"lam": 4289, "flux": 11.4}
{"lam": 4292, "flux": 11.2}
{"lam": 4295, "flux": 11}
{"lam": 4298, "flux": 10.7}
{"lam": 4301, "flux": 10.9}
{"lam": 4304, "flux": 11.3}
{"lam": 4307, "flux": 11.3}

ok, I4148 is -0.174 mag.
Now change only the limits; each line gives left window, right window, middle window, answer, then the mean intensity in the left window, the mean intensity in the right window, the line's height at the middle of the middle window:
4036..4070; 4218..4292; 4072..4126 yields 0.337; 13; 11.5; 12.7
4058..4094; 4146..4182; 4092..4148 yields 0.241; 11.7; 12.2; 11.9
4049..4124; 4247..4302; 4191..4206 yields -0.101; 10.3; 11.4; 10.9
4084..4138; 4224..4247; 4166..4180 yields -0.172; 9.26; 11.6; 10.4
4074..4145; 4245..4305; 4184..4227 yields -0.102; 9.91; 11.4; 10.8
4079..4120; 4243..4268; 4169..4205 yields -0.173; 8.53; 11.6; 10.2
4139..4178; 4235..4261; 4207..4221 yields 0.001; 12.1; 11.7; 11.8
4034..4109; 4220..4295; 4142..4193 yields -0.078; 11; 11.5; 11.2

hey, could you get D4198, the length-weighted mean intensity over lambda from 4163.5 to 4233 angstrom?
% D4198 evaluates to 11.9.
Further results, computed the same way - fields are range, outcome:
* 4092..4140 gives 9.15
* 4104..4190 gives 11.3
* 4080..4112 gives 8.03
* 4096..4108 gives 5.15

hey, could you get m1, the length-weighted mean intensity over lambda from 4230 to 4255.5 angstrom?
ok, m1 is 11.7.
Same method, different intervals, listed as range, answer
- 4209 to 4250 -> 11.6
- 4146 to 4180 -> 12.2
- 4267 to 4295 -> 11.3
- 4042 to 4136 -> 10.7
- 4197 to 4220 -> 11.9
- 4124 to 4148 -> 11.9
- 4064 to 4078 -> 12.4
